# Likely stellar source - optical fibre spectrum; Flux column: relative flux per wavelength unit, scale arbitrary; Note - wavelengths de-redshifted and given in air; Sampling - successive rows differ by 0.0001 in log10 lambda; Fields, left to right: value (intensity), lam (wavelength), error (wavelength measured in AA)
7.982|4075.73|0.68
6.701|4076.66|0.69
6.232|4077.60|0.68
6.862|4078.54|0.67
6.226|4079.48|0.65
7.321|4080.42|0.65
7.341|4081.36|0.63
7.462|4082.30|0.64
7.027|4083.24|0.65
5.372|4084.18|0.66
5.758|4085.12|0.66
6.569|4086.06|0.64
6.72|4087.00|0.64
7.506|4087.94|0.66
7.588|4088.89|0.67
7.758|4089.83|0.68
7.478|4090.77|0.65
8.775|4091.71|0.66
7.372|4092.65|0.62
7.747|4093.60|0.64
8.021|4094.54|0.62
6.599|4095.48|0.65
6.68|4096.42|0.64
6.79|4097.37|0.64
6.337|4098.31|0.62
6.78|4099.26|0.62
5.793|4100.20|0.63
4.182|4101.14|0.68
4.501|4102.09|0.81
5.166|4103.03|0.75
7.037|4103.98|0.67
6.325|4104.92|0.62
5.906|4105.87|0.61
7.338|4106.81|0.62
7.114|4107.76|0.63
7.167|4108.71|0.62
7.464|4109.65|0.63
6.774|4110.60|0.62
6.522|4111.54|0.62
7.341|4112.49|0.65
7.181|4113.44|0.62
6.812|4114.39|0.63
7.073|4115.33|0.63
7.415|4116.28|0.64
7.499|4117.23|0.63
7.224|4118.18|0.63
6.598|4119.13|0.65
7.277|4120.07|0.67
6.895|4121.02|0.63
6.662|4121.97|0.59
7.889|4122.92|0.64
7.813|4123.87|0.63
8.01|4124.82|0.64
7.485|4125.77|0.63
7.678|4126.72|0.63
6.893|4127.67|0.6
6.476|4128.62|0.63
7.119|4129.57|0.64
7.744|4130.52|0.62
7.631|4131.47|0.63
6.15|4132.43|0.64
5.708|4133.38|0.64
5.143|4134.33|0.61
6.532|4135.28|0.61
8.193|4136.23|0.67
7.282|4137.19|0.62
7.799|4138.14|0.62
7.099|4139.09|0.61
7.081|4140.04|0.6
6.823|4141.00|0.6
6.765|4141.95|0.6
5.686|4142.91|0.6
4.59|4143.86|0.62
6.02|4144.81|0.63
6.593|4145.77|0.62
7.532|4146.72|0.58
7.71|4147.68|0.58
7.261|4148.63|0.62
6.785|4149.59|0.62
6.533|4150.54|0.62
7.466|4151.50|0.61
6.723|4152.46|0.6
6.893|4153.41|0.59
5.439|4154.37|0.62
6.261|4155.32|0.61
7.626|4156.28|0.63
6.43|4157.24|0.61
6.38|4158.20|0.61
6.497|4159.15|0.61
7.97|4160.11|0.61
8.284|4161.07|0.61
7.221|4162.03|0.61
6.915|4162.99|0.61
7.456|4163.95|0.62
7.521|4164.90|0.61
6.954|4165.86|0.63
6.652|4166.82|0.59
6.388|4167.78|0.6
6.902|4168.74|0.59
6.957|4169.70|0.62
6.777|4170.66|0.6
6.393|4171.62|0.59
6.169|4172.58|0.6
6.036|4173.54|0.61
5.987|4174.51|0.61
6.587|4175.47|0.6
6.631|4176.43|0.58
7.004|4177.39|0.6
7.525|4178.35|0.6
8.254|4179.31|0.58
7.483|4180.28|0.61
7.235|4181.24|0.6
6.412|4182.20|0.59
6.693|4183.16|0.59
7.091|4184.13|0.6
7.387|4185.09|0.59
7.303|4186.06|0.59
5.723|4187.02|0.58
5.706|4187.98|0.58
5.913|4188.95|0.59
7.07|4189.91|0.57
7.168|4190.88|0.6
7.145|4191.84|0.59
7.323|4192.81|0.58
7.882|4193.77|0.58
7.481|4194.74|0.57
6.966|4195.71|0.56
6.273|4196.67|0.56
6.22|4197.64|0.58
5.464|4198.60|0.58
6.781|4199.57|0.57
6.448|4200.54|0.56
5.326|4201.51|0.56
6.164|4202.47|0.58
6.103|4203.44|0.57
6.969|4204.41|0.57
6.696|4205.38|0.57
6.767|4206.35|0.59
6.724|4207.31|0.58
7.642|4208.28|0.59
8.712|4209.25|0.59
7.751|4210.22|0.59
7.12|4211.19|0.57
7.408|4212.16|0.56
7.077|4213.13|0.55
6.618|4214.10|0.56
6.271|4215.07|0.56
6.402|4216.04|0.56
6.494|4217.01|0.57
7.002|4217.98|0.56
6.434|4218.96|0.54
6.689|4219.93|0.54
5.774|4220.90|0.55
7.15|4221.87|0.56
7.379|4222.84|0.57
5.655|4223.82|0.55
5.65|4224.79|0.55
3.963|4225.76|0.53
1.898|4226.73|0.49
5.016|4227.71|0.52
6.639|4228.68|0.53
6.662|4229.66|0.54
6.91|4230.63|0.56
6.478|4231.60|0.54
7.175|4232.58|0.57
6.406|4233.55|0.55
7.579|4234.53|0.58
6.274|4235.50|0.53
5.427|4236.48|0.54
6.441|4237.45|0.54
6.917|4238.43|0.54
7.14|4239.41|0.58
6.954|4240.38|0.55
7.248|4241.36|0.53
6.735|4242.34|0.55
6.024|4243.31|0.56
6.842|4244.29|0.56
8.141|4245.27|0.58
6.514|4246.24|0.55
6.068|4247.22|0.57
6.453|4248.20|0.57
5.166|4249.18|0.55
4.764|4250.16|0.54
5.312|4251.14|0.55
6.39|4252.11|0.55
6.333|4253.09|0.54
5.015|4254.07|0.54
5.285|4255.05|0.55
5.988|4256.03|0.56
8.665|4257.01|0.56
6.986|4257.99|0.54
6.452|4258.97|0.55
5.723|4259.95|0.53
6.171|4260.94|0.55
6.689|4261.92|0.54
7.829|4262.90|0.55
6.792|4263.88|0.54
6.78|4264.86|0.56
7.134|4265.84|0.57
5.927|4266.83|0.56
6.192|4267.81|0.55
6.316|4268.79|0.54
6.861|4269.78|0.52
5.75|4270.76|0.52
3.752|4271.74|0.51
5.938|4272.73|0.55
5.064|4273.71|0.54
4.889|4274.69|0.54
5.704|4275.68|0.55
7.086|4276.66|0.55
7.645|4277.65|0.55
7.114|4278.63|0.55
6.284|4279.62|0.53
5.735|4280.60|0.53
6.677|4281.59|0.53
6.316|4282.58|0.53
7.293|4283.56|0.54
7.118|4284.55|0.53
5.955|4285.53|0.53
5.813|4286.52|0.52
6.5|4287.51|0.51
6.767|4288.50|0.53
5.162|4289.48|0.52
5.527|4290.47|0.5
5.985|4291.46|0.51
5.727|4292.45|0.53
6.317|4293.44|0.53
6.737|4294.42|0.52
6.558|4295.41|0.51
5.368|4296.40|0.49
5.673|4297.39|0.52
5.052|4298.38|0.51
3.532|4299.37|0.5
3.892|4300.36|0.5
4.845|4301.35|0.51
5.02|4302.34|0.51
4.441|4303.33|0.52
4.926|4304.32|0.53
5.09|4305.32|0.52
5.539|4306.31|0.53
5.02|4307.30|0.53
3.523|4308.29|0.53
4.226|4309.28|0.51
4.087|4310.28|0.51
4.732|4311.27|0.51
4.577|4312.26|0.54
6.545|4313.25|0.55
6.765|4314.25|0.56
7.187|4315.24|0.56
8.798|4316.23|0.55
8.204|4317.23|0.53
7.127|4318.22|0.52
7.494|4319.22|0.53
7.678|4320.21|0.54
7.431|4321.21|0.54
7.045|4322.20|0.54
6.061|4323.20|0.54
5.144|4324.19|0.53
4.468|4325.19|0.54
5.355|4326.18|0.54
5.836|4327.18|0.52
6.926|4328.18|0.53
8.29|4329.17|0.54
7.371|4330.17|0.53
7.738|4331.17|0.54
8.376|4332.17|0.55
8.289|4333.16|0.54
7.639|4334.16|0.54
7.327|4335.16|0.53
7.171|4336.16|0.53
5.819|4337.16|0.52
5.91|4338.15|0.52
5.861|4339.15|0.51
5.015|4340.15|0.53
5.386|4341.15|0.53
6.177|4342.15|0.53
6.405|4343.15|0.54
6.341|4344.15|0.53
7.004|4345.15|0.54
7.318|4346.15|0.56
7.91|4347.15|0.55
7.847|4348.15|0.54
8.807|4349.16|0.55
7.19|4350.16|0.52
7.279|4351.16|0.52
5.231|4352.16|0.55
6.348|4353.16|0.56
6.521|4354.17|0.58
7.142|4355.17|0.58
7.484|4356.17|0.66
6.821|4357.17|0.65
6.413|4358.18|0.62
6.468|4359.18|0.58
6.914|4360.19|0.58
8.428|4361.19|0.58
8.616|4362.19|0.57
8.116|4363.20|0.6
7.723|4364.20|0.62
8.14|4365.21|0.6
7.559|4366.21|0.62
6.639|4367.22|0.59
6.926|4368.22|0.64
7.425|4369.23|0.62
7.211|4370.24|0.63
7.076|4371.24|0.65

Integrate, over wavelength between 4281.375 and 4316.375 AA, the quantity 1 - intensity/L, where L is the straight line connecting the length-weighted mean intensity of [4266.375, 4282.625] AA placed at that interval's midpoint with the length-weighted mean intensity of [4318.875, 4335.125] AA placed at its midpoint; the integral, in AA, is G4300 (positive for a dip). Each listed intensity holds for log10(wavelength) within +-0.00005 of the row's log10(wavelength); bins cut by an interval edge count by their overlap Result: 4.6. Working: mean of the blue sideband 6.07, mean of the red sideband 6.95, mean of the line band 5.61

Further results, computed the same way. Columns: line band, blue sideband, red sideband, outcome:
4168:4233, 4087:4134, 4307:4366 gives 2.5 AA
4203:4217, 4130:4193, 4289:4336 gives -0.9 AA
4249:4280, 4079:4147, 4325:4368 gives 3.3 AA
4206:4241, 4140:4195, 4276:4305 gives -0.6 AA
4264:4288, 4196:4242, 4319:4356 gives 1.4 AA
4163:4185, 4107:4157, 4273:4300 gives -0.6 AA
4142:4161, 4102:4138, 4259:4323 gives 0.3 AA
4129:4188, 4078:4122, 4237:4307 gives -2.2 AA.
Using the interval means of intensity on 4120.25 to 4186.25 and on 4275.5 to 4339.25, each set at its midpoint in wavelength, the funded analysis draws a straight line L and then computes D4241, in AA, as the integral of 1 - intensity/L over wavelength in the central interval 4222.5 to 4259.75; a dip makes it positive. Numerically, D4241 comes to 1.5 AA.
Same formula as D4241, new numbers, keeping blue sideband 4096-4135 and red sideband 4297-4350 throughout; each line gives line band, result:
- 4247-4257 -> 1.0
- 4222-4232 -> 1.3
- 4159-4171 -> -0.9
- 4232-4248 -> -0.7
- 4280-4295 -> 0.2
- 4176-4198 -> -1.2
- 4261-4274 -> 0.3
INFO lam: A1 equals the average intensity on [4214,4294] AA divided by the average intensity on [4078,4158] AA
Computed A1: 0.91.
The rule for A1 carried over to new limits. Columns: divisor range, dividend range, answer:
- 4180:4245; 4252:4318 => 0.91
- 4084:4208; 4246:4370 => 0.93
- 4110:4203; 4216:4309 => 0.88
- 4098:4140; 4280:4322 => 0.86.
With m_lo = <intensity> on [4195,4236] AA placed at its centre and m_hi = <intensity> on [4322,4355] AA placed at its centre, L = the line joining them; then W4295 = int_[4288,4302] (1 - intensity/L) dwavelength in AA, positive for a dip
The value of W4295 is 2.4 AA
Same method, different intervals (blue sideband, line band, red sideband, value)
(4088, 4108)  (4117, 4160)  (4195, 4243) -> -1.52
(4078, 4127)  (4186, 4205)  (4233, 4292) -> 0.07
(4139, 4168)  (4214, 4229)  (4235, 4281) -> 1.35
